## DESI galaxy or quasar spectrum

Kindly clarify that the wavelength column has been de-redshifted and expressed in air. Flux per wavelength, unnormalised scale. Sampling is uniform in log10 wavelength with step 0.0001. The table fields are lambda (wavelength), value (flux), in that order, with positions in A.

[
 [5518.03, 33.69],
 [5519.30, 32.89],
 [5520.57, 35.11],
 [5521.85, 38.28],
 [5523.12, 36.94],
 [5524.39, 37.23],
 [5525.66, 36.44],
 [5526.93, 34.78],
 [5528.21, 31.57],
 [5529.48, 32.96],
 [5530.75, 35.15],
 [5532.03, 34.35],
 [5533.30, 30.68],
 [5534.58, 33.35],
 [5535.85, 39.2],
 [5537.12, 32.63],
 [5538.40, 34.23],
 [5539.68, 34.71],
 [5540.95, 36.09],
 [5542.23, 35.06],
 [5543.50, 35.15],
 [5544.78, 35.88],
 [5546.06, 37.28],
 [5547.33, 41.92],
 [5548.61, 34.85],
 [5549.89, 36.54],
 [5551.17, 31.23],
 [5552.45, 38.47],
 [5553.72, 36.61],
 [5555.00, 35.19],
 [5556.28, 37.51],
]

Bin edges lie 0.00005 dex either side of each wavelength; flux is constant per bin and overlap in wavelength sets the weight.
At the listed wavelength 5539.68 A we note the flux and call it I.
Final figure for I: 34.71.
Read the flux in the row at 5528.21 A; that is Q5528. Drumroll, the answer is 31.57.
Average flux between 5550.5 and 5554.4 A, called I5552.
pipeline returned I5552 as 35.5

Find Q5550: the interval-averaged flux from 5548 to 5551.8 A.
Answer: 34.2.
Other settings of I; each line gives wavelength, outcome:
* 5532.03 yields 34.35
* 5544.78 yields 35.88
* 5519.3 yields 32.89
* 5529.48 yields 32.96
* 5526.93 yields 34.78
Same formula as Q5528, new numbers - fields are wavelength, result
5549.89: 36.54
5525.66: 36.44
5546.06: 37.28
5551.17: 31.23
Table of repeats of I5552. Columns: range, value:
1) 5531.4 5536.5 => 34.4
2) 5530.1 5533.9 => 33.4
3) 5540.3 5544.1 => 35.5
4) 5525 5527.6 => 35.5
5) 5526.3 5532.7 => 33.7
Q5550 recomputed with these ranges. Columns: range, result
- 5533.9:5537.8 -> 35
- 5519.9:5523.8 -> 36.7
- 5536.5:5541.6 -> 34.4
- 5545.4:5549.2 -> 38.1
